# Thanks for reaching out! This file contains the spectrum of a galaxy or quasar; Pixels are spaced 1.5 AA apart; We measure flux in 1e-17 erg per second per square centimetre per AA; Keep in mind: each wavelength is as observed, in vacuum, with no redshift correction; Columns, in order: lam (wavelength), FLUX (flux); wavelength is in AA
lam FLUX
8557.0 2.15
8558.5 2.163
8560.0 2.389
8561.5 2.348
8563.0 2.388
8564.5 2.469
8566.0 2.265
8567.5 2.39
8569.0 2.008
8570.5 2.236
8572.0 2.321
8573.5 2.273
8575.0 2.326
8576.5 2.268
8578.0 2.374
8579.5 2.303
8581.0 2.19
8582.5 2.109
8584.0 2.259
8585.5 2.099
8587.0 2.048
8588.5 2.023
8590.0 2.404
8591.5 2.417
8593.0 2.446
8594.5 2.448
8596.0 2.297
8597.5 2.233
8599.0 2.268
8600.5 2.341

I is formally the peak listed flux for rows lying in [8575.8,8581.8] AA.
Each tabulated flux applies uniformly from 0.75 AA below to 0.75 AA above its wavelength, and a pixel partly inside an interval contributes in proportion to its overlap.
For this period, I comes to 2.374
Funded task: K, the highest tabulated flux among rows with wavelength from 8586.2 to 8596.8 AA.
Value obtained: 2.448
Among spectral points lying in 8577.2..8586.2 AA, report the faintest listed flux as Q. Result 2.099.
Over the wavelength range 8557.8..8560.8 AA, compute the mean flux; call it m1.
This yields 2.28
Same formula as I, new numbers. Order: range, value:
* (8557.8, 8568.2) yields 2.469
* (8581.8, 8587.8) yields 2.259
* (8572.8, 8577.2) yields 2.326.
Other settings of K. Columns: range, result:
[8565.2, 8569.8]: 2.39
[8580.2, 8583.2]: 2.19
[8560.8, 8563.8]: 2.388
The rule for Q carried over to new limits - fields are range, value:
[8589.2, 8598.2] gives 2.233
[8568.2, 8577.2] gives 2.008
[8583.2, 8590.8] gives 2.023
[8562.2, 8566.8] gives 2.265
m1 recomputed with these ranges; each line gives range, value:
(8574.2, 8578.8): 2.32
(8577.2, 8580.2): 2.34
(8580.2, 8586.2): 2.17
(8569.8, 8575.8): 2.29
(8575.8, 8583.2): 2.25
